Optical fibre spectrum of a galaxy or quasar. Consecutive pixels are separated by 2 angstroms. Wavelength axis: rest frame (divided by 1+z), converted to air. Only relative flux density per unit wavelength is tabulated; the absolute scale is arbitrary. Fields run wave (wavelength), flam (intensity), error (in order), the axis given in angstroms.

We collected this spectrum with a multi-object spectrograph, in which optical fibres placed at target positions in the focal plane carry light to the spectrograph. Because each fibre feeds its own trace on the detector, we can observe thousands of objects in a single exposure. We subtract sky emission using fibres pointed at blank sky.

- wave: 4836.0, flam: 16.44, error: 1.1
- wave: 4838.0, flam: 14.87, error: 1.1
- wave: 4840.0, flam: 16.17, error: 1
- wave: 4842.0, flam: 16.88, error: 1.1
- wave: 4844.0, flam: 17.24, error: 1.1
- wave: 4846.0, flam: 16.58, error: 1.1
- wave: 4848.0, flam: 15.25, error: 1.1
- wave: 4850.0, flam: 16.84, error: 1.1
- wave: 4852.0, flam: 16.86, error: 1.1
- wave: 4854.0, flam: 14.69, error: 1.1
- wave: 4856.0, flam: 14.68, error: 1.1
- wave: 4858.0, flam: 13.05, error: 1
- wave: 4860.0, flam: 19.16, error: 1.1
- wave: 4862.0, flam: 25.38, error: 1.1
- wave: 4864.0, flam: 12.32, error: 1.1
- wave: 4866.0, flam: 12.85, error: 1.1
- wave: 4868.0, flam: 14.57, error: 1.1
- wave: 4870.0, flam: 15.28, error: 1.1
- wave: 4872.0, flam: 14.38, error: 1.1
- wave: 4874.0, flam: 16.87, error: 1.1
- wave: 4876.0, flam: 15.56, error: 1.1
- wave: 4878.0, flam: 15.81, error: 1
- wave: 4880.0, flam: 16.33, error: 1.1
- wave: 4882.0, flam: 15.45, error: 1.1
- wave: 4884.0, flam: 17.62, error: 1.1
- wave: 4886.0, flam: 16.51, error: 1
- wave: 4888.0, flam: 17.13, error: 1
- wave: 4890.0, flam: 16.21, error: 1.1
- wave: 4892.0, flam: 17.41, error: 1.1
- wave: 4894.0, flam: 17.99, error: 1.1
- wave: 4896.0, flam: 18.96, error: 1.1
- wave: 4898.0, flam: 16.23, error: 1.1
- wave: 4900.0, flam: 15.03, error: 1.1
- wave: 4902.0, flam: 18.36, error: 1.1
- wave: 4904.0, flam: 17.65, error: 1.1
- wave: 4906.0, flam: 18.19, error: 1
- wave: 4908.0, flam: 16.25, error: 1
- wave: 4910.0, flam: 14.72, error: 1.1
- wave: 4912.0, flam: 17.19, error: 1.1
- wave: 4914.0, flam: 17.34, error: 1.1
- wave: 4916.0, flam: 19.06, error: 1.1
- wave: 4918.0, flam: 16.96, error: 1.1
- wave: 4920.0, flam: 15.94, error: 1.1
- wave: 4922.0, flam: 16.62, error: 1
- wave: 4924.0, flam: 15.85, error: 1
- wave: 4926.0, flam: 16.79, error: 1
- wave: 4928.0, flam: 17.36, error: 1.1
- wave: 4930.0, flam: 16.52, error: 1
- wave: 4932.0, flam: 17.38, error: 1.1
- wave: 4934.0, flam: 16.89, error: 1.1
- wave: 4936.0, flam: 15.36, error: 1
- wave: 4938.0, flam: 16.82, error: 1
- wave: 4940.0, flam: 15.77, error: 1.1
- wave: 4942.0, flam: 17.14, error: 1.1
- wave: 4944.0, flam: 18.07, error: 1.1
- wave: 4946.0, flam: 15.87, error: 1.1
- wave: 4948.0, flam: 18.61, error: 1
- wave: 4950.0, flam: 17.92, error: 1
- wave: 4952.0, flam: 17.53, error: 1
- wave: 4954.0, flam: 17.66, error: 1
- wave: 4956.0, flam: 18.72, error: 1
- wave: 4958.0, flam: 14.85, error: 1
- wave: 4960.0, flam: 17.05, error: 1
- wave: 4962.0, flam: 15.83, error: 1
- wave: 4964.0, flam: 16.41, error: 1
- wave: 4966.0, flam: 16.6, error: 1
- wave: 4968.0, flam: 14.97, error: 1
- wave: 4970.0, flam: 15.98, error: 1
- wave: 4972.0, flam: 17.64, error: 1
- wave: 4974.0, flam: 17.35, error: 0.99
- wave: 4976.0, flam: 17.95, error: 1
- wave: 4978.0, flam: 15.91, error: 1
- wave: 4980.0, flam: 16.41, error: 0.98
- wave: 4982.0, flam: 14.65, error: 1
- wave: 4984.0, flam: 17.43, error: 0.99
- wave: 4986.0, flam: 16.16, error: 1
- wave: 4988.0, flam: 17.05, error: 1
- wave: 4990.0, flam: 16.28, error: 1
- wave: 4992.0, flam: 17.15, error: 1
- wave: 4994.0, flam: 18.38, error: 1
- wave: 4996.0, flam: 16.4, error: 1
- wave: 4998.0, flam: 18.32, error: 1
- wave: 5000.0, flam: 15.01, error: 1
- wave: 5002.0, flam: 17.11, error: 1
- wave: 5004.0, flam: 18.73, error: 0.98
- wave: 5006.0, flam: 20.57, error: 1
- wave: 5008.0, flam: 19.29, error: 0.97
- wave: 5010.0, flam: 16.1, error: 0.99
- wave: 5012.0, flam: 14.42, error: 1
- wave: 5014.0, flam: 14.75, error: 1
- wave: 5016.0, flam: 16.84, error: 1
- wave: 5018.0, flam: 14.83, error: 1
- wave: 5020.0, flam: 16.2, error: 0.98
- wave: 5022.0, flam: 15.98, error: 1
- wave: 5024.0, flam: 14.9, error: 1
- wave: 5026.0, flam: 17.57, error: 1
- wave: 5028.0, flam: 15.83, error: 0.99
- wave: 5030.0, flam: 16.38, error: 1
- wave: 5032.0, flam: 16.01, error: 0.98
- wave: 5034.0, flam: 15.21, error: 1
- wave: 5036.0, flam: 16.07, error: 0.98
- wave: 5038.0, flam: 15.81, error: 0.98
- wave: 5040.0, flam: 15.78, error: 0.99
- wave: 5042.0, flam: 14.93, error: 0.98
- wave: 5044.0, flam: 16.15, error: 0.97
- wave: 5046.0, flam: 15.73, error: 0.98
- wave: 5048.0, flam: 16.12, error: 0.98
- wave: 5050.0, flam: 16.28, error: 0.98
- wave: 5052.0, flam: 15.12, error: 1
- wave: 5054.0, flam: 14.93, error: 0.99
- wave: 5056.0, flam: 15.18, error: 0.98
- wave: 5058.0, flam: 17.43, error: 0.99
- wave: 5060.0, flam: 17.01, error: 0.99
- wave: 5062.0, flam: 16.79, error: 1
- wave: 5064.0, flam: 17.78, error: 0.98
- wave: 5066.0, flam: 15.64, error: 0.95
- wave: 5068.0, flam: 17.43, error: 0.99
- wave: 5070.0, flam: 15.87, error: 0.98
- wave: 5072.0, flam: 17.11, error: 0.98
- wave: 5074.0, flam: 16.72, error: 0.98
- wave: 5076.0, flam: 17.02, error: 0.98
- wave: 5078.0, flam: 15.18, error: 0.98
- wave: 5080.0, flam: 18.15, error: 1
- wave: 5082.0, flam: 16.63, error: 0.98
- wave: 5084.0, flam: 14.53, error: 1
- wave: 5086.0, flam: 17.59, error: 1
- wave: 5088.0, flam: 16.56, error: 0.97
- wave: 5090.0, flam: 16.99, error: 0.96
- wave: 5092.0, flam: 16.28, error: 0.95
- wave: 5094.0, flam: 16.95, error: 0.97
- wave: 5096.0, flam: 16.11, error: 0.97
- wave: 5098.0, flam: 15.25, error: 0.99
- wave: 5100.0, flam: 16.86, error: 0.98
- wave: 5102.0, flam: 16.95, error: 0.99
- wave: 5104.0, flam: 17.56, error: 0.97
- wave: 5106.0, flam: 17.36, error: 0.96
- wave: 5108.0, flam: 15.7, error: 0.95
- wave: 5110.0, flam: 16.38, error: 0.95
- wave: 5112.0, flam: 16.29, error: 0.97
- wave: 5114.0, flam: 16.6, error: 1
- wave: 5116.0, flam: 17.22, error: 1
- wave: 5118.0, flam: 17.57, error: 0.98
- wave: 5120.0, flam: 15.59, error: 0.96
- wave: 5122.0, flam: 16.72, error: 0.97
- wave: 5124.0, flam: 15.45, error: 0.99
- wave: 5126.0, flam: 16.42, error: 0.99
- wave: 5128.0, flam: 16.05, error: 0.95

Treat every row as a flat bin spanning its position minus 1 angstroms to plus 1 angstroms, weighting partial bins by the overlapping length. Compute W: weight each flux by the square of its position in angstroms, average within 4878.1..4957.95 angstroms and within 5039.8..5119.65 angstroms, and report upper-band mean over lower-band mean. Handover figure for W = 1.03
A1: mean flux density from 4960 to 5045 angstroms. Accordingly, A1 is 16.5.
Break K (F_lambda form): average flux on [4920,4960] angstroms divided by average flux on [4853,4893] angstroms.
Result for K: 1.05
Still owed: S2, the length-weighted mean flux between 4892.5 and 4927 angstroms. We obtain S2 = 17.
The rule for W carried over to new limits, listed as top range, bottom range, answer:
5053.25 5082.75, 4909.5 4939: 1.05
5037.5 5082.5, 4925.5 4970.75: 1.02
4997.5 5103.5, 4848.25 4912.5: 1.07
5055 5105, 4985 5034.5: 1.03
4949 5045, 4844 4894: 1.08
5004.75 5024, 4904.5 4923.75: 1.02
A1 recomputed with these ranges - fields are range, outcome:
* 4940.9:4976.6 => 17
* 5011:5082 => 16.1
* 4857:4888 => 16.1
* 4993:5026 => 16.8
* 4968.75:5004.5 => 16.8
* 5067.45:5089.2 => 16.6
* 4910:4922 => 17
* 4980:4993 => 16.5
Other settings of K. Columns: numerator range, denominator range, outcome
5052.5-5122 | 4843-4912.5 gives 1.01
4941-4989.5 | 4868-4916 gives 1.01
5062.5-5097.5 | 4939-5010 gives 0.97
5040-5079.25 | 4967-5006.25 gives 0.96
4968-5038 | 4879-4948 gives 0.98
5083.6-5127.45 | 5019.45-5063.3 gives 1.03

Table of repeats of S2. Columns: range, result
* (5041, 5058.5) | 15.7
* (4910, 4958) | 17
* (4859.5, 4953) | 16.8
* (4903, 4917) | 17.2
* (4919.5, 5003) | 16.8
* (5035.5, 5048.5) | 15.8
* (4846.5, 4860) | 15.6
